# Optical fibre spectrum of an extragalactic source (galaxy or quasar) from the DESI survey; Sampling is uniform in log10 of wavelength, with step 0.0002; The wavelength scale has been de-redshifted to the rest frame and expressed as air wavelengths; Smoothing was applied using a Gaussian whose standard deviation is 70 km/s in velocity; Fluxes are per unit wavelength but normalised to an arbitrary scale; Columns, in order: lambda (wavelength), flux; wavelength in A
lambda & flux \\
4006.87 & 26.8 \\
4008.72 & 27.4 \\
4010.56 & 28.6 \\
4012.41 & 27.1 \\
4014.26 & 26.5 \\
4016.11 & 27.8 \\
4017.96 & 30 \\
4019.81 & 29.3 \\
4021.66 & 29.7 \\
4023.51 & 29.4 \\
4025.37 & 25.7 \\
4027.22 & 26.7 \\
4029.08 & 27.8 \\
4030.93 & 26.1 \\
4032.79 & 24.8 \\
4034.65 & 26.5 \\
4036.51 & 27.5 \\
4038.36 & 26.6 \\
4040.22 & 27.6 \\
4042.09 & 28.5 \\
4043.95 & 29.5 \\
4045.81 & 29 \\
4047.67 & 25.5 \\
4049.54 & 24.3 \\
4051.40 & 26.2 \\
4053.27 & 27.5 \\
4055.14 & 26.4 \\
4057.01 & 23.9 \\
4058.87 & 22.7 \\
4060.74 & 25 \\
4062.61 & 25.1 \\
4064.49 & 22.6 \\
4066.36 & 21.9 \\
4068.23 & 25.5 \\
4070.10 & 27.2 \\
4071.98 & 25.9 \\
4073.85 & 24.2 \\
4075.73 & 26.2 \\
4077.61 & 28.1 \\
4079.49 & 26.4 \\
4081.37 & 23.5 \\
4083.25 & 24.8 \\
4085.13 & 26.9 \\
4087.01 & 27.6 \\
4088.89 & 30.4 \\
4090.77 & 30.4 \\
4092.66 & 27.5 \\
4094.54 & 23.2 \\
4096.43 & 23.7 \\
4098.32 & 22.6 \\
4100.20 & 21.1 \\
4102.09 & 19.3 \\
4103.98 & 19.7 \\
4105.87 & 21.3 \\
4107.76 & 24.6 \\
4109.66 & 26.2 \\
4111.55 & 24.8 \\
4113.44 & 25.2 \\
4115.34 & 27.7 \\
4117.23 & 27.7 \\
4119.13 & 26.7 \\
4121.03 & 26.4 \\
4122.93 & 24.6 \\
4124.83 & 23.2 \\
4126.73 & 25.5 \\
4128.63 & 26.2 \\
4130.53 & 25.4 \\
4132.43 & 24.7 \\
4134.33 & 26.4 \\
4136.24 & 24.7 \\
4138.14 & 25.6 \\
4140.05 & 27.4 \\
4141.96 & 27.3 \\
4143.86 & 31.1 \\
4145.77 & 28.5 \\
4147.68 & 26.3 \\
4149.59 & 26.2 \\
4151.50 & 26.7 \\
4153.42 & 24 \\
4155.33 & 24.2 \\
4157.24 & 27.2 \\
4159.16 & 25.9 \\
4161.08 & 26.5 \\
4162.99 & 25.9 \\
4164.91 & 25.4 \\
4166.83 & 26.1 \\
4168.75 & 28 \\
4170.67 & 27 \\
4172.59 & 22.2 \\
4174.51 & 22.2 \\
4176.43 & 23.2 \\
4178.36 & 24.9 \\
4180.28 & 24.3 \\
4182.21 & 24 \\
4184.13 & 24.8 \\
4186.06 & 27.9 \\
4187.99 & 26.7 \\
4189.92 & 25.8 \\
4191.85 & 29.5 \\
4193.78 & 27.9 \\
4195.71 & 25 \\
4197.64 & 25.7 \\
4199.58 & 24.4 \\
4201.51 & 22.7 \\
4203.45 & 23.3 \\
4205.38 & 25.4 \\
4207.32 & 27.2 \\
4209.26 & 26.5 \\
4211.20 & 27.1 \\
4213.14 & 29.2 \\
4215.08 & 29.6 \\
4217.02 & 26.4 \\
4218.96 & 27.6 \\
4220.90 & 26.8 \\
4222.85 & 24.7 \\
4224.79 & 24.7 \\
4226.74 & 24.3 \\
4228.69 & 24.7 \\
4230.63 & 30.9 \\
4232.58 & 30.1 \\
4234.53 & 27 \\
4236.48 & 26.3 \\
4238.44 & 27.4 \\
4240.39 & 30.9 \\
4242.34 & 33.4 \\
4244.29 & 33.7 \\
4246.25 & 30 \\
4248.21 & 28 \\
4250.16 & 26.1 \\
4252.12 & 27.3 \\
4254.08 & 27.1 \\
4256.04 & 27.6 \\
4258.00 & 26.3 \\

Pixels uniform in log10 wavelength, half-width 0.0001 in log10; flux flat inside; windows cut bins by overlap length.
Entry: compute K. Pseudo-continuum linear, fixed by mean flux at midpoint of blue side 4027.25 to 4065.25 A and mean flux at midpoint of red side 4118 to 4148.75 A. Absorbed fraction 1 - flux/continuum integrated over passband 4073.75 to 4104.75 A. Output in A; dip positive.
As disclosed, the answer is 1.3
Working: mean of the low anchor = 26.2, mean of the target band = 25.1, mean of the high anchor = 26.3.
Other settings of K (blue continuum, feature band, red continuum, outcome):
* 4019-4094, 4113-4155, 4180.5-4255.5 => 0.9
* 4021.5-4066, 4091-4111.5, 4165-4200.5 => 2.2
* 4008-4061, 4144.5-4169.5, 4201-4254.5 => 1.0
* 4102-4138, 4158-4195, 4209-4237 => 0.6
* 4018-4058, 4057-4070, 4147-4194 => 1.4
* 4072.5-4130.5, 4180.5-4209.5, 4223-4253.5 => 1.6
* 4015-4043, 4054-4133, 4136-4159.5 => 5.9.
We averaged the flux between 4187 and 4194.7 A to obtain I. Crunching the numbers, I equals 27.5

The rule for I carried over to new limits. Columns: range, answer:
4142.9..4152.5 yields 27.7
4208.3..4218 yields 27.8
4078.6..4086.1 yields 25.4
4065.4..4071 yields 24.9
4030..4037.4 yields 26.2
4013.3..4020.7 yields 28.4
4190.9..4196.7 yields 27.5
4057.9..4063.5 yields 24.3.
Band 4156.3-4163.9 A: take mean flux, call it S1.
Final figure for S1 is 26.4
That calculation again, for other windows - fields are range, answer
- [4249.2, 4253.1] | 26.7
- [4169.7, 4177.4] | 23.7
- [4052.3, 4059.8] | 25.1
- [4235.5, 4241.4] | 28.2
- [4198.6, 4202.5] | 23.5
